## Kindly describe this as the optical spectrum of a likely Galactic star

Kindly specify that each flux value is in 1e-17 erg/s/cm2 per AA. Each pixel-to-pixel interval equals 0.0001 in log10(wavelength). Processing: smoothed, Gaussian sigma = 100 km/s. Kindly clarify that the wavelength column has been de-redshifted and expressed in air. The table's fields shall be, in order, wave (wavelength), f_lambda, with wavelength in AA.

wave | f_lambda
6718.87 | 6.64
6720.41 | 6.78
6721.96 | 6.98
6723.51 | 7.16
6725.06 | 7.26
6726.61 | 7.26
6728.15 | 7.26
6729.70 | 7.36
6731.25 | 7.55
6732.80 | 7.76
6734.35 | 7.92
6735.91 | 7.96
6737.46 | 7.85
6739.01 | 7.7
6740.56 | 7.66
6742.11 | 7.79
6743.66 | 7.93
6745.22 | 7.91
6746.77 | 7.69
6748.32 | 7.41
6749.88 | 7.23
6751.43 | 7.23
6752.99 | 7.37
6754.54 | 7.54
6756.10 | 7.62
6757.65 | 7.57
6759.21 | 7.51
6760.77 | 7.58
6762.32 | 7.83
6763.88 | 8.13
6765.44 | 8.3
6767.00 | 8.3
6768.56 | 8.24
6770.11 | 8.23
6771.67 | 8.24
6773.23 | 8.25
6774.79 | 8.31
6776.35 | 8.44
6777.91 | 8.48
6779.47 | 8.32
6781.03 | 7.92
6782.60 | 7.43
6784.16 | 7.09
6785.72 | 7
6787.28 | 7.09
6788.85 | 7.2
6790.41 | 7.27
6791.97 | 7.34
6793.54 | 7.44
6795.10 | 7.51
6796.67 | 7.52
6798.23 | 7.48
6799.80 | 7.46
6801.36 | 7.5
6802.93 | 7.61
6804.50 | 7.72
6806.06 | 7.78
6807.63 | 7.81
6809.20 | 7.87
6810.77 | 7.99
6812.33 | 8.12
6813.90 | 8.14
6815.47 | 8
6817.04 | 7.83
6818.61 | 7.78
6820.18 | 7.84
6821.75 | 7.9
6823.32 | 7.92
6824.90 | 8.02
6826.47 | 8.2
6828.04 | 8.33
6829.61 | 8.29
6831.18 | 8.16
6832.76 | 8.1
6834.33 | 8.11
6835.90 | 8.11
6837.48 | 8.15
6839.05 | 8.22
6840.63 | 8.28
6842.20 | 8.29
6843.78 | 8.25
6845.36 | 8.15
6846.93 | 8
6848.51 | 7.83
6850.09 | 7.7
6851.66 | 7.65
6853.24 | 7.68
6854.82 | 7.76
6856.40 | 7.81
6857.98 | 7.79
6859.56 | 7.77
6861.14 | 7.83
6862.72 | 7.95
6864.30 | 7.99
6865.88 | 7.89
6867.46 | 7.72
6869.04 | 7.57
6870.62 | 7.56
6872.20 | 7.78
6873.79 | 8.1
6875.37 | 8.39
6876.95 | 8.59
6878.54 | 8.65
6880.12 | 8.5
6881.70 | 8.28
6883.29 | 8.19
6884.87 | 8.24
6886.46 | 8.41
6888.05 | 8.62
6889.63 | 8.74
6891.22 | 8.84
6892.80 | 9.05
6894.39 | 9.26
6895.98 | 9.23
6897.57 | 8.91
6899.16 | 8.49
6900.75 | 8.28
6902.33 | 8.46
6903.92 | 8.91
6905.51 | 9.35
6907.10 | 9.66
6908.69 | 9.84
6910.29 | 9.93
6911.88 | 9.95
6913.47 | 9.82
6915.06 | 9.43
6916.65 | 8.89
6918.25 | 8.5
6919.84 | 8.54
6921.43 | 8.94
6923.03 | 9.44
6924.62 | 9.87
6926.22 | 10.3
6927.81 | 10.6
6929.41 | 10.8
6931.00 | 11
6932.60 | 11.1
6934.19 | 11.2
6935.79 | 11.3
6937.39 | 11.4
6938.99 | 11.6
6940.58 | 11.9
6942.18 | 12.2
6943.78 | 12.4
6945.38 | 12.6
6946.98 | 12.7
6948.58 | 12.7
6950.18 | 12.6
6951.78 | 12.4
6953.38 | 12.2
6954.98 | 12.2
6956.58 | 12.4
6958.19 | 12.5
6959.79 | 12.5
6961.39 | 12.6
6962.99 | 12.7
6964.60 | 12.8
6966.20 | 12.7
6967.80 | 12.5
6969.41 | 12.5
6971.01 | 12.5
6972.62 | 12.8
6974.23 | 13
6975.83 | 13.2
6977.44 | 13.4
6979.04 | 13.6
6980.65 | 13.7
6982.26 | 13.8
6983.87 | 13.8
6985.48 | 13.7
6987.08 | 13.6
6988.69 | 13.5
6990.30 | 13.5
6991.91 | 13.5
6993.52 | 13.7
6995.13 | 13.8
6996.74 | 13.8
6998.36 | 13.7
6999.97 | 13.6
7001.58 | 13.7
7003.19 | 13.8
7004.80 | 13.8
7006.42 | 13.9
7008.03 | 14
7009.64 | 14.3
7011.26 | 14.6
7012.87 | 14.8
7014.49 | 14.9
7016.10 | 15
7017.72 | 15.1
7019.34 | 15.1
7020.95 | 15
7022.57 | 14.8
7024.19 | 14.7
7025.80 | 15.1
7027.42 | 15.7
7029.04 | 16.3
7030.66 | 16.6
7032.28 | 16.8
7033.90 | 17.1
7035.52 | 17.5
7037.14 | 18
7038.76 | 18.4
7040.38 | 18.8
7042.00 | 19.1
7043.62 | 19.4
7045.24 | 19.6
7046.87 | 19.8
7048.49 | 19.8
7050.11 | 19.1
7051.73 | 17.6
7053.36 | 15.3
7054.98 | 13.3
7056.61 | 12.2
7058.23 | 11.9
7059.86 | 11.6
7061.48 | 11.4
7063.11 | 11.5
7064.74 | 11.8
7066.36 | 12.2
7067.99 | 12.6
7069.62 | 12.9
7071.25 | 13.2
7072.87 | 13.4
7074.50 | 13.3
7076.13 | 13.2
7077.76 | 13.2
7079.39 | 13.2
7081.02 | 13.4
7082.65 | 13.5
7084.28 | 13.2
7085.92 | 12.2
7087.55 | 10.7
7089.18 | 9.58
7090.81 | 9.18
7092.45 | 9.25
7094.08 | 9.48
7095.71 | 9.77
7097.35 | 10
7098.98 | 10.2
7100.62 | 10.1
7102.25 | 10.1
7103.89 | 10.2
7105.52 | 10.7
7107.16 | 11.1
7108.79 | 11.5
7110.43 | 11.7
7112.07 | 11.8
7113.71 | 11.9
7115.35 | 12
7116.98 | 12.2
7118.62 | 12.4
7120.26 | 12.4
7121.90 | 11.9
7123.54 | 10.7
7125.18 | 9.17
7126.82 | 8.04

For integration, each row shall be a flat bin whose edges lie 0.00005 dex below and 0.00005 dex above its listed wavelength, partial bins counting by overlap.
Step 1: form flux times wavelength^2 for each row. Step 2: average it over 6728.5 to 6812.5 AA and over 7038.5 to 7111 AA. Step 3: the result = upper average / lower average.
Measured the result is 1.86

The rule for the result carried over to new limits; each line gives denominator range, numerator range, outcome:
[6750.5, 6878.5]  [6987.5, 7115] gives 1.87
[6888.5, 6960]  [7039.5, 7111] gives 1.30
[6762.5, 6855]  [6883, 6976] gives 1.41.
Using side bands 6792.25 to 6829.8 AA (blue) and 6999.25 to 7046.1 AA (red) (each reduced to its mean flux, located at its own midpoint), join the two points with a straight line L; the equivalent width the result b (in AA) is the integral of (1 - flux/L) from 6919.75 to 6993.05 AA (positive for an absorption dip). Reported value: 6.2 AA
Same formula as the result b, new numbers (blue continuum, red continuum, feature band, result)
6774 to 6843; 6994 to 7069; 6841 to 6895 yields 9.2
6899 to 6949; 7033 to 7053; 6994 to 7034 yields 4.4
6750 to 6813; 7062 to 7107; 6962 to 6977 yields -3.9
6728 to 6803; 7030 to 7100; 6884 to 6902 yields 2.9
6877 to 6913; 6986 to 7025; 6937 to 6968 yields -2.0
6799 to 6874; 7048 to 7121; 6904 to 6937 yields -1.9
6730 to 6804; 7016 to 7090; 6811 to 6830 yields 2.1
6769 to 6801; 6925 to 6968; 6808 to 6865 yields 6.6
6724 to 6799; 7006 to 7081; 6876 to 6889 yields 2.9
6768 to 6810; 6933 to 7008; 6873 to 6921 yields 8.6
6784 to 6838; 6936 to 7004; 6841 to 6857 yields 1.9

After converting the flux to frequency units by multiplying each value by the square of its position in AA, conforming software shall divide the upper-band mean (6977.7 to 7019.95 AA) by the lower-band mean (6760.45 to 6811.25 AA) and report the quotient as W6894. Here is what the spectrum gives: 1.91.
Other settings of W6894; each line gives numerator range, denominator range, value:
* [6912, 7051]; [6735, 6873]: 1.83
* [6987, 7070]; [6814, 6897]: 1.94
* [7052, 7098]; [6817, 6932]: 1.50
